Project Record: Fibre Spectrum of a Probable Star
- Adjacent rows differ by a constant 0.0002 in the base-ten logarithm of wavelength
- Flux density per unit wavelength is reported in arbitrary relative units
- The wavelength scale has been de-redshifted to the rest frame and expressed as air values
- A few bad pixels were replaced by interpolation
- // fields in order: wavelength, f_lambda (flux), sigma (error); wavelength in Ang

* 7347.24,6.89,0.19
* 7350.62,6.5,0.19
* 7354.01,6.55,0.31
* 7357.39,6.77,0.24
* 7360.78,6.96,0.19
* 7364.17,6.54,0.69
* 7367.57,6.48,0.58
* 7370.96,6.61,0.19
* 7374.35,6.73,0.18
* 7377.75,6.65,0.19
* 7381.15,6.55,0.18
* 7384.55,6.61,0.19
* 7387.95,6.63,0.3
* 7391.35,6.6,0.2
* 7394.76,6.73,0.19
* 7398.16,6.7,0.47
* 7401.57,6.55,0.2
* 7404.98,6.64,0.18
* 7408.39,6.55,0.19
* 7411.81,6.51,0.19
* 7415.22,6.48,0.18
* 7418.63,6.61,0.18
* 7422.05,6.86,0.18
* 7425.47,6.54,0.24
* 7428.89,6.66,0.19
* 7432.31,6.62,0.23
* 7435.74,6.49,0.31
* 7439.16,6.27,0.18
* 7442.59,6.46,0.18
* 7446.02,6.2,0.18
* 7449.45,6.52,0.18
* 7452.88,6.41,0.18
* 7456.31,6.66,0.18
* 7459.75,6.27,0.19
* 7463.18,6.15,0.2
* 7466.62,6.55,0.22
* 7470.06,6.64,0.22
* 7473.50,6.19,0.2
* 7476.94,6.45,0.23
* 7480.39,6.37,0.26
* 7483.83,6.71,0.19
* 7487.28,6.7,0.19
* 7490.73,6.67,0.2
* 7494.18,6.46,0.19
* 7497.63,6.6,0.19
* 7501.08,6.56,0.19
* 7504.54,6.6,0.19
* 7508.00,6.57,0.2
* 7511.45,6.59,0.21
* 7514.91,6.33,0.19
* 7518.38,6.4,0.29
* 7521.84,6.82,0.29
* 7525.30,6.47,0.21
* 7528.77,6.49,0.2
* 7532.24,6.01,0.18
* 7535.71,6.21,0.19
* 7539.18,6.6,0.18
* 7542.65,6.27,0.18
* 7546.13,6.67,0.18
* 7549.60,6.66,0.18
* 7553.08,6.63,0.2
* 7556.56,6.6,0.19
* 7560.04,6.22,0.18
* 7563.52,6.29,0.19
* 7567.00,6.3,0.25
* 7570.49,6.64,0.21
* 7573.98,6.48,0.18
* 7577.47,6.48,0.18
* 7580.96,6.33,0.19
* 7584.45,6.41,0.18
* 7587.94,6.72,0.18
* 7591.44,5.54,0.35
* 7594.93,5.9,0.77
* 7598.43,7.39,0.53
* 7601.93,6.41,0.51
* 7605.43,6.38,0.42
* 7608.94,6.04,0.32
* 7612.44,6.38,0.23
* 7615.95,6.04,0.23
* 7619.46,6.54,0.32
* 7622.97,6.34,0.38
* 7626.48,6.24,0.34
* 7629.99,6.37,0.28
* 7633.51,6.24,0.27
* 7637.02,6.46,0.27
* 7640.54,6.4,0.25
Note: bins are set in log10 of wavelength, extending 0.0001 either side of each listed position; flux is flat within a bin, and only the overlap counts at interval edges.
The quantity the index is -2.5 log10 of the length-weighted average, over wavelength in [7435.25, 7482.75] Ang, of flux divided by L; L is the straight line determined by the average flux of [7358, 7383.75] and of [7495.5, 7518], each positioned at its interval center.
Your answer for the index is 0.03 mag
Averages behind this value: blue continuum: 6.65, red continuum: 6.53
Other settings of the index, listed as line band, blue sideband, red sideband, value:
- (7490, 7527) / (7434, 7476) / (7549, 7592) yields -0.023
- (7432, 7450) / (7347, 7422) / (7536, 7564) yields 0.030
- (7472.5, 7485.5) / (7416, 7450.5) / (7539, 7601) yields 0.009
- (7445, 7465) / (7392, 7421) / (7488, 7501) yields 0.036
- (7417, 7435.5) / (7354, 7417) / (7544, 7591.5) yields -0.009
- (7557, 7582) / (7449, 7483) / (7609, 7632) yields -0.011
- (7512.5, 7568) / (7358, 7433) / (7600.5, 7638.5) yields -0.003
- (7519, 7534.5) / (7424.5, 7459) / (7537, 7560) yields 0.015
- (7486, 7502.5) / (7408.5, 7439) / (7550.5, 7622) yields -0.017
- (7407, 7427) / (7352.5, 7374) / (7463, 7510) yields 0.002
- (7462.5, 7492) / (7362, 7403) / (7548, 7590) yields 0.007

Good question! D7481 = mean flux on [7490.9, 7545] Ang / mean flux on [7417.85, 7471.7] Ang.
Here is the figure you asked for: 1.00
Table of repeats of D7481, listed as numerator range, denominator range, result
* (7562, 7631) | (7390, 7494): 0.98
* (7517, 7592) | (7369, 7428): 0.97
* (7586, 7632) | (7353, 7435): 0.95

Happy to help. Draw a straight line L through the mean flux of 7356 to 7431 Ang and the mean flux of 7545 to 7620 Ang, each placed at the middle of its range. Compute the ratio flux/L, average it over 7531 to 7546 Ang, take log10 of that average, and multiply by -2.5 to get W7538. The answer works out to 0.02 mag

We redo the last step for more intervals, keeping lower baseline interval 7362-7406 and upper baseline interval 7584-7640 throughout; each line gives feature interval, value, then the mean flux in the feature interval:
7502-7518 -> -0.008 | 6.51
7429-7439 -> 0.005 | 6.53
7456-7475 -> 0.021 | 6.39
